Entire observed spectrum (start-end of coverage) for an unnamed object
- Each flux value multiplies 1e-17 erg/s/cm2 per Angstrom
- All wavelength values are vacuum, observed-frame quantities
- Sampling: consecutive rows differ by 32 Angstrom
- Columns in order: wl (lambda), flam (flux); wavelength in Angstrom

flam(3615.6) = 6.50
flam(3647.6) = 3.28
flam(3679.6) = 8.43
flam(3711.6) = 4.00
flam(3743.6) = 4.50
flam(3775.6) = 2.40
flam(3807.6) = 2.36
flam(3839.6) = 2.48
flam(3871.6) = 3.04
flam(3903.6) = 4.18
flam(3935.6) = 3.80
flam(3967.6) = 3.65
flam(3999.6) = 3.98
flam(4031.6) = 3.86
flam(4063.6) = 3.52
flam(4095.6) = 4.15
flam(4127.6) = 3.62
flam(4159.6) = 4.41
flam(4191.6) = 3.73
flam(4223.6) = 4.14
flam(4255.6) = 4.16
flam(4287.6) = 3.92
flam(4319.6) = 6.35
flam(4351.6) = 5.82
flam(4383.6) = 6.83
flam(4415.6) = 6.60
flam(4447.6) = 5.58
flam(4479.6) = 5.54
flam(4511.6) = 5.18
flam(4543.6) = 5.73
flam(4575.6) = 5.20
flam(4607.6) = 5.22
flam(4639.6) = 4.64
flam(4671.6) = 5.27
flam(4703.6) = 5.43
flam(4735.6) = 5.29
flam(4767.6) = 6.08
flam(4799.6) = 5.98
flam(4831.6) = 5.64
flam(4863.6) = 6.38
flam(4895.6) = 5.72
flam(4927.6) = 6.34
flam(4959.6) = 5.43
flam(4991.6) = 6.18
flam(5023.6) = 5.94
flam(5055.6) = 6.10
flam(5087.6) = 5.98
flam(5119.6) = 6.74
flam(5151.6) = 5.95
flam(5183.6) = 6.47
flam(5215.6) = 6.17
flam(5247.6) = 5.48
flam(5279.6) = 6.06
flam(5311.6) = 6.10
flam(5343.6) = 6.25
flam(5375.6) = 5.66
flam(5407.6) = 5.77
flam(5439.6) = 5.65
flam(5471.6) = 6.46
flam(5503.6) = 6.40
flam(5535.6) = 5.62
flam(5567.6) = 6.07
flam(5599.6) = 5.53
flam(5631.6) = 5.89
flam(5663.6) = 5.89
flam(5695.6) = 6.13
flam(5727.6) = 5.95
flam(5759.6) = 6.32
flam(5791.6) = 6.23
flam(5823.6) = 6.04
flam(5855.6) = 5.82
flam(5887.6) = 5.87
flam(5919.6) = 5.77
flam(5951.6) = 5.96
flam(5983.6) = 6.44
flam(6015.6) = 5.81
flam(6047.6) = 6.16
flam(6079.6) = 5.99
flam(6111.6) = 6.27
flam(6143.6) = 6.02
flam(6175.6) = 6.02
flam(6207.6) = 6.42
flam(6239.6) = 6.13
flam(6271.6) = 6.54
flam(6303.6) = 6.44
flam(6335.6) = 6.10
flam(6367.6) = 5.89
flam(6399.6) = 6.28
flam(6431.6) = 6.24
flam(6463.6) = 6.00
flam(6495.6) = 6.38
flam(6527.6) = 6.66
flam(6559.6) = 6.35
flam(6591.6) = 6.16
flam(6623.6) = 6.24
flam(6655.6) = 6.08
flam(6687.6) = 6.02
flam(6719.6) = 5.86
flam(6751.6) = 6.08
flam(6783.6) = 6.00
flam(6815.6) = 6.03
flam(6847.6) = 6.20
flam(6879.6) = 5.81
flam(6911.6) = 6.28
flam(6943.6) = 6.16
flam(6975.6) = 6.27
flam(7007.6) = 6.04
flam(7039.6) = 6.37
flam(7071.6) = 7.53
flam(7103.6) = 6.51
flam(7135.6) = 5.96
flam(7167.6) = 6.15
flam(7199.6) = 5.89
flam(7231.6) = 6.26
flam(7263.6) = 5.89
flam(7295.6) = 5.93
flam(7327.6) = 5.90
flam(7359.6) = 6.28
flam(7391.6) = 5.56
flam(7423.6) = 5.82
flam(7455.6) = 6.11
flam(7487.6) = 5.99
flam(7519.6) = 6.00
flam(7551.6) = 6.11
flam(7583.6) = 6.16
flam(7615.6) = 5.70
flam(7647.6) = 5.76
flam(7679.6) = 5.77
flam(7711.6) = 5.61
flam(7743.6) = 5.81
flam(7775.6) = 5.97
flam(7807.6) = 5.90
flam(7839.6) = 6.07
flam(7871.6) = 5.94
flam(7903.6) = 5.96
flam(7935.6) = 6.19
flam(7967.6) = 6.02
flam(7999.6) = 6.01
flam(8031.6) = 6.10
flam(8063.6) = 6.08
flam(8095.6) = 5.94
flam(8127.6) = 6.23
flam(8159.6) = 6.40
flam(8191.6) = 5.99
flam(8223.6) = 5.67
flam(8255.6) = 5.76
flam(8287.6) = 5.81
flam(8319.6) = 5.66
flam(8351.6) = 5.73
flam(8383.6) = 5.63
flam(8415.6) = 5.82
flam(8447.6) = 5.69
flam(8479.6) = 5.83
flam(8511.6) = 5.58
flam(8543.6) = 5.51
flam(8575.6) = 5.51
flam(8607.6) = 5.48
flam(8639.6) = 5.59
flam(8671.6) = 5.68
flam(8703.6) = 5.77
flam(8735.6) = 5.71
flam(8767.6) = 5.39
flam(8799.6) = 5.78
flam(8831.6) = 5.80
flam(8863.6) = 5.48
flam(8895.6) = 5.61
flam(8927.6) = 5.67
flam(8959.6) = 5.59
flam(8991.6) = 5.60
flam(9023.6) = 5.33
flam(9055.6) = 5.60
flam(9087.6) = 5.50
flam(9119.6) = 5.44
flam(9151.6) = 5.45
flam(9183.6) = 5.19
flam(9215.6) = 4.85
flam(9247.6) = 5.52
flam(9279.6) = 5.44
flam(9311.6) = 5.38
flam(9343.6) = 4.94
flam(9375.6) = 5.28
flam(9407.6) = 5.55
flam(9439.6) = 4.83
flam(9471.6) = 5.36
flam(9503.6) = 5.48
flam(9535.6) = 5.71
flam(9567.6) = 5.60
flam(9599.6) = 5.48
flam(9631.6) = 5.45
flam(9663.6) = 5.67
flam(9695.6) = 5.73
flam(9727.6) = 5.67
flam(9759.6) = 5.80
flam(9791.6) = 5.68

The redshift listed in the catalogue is 0.08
